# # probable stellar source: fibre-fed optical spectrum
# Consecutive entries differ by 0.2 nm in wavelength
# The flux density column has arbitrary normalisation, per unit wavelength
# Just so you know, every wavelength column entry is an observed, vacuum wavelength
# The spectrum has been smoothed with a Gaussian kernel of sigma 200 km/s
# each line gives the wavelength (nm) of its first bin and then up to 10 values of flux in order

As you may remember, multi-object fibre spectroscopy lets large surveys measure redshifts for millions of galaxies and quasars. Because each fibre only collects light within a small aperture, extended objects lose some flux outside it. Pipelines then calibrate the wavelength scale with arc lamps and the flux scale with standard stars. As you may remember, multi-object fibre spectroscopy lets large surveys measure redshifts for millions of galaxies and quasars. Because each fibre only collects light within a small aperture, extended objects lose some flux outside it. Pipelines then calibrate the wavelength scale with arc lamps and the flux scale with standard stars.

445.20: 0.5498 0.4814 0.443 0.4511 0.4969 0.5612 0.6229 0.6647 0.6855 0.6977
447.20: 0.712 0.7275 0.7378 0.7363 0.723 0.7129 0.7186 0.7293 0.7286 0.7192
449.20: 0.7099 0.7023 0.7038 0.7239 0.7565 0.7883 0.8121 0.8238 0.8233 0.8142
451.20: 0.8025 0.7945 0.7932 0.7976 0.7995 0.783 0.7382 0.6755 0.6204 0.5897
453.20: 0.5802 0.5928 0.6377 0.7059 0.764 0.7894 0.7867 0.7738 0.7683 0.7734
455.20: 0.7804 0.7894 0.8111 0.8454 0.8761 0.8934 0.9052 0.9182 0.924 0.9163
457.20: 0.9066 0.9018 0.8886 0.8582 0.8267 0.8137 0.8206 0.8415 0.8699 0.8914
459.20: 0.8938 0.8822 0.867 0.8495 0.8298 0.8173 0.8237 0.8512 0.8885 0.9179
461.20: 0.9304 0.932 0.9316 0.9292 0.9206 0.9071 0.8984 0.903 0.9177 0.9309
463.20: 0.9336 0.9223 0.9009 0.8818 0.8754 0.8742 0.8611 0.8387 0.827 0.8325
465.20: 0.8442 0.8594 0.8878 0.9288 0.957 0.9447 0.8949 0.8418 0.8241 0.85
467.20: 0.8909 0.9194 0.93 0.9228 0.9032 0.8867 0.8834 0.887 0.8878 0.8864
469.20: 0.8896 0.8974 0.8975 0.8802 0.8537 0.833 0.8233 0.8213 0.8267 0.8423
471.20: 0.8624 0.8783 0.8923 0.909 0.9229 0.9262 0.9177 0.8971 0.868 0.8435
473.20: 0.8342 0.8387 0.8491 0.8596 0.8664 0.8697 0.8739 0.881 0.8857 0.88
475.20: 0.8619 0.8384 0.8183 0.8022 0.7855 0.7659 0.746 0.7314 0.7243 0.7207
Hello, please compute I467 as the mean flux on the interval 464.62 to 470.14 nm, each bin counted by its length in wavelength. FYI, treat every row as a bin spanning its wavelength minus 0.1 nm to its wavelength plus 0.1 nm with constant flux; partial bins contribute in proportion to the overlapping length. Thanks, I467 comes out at 0.884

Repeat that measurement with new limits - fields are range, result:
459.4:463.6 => 0.895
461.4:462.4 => 0.921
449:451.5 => 0.769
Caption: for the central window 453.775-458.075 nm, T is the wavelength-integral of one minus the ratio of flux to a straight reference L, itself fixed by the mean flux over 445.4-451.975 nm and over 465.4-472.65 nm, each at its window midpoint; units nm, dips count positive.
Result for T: -0.377 nm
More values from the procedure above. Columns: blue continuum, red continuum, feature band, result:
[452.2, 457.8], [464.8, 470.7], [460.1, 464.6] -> -0.30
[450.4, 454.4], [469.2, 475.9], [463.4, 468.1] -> -0.35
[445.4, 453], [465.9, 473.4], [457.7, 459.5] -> -0.16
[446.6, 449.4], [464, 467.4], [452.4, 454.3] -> 0.24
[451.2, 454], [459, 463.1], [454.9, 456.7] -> -0.15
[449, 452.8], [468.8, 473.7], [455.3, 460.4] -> -0.41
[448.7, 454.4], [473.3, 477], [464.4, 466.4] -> -0.23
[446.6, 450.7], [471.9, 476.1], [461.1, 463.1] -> -0.30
